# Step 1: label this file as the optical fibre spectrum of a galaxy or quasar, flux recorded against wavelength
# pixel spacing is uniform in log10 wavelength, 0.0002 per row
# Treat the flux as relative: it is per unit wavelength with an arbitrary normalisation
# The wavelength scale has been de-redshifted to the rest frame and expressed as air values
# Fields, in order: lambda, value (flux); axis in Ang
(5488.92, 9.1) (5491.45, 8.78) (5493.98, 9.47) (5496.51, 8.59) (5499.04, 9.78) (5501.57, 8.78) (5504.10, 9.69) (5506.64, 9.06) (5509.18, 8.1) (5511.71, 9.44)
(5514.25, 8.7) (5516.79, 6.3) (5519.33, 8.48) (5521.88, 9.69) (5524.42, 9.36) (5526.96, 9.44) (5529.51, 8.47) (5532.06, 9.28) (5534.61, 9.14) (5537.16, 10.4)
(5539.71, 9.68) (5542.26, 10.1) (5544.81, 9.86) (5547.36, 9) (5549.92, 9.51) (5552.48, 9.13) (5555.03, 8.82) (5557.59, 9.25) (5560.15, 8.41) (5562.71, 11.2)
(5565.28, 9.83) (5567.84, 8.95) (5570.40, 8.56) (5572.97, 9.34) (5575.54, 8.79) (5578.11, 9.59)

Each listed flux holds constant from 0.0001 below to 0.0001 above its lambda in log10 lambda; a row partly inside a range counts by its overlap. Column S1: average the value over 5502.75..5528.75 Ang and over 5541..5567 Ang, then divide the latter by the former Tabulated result 1.08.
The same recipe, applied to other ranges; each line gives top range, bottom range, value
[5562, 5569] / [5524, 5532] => 1.09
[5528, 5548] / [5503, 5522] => 1.10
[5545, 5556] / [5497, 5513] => 1.01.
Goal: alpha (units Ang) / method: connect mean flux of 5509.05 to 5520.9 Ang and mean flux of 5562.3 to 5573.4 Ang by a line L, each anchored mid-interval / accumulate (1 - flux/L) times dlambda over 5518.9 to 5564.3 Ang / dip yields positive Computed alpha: -2.9 Ang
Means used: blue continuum 8.25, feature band 9.42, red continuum 9.46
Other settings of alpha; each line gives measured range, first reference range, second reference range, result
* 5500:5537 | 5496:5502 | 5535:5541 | 2.4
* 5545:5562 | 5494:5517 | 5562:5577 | 0.2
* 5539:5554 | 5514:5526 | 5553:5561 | -1.3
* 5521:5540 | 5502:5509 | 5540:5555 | -0.2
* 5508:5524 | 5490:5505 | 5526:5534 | 1.1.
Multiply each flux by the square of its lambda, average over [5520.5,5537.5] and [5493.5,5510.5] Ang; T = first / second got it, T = 1.04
